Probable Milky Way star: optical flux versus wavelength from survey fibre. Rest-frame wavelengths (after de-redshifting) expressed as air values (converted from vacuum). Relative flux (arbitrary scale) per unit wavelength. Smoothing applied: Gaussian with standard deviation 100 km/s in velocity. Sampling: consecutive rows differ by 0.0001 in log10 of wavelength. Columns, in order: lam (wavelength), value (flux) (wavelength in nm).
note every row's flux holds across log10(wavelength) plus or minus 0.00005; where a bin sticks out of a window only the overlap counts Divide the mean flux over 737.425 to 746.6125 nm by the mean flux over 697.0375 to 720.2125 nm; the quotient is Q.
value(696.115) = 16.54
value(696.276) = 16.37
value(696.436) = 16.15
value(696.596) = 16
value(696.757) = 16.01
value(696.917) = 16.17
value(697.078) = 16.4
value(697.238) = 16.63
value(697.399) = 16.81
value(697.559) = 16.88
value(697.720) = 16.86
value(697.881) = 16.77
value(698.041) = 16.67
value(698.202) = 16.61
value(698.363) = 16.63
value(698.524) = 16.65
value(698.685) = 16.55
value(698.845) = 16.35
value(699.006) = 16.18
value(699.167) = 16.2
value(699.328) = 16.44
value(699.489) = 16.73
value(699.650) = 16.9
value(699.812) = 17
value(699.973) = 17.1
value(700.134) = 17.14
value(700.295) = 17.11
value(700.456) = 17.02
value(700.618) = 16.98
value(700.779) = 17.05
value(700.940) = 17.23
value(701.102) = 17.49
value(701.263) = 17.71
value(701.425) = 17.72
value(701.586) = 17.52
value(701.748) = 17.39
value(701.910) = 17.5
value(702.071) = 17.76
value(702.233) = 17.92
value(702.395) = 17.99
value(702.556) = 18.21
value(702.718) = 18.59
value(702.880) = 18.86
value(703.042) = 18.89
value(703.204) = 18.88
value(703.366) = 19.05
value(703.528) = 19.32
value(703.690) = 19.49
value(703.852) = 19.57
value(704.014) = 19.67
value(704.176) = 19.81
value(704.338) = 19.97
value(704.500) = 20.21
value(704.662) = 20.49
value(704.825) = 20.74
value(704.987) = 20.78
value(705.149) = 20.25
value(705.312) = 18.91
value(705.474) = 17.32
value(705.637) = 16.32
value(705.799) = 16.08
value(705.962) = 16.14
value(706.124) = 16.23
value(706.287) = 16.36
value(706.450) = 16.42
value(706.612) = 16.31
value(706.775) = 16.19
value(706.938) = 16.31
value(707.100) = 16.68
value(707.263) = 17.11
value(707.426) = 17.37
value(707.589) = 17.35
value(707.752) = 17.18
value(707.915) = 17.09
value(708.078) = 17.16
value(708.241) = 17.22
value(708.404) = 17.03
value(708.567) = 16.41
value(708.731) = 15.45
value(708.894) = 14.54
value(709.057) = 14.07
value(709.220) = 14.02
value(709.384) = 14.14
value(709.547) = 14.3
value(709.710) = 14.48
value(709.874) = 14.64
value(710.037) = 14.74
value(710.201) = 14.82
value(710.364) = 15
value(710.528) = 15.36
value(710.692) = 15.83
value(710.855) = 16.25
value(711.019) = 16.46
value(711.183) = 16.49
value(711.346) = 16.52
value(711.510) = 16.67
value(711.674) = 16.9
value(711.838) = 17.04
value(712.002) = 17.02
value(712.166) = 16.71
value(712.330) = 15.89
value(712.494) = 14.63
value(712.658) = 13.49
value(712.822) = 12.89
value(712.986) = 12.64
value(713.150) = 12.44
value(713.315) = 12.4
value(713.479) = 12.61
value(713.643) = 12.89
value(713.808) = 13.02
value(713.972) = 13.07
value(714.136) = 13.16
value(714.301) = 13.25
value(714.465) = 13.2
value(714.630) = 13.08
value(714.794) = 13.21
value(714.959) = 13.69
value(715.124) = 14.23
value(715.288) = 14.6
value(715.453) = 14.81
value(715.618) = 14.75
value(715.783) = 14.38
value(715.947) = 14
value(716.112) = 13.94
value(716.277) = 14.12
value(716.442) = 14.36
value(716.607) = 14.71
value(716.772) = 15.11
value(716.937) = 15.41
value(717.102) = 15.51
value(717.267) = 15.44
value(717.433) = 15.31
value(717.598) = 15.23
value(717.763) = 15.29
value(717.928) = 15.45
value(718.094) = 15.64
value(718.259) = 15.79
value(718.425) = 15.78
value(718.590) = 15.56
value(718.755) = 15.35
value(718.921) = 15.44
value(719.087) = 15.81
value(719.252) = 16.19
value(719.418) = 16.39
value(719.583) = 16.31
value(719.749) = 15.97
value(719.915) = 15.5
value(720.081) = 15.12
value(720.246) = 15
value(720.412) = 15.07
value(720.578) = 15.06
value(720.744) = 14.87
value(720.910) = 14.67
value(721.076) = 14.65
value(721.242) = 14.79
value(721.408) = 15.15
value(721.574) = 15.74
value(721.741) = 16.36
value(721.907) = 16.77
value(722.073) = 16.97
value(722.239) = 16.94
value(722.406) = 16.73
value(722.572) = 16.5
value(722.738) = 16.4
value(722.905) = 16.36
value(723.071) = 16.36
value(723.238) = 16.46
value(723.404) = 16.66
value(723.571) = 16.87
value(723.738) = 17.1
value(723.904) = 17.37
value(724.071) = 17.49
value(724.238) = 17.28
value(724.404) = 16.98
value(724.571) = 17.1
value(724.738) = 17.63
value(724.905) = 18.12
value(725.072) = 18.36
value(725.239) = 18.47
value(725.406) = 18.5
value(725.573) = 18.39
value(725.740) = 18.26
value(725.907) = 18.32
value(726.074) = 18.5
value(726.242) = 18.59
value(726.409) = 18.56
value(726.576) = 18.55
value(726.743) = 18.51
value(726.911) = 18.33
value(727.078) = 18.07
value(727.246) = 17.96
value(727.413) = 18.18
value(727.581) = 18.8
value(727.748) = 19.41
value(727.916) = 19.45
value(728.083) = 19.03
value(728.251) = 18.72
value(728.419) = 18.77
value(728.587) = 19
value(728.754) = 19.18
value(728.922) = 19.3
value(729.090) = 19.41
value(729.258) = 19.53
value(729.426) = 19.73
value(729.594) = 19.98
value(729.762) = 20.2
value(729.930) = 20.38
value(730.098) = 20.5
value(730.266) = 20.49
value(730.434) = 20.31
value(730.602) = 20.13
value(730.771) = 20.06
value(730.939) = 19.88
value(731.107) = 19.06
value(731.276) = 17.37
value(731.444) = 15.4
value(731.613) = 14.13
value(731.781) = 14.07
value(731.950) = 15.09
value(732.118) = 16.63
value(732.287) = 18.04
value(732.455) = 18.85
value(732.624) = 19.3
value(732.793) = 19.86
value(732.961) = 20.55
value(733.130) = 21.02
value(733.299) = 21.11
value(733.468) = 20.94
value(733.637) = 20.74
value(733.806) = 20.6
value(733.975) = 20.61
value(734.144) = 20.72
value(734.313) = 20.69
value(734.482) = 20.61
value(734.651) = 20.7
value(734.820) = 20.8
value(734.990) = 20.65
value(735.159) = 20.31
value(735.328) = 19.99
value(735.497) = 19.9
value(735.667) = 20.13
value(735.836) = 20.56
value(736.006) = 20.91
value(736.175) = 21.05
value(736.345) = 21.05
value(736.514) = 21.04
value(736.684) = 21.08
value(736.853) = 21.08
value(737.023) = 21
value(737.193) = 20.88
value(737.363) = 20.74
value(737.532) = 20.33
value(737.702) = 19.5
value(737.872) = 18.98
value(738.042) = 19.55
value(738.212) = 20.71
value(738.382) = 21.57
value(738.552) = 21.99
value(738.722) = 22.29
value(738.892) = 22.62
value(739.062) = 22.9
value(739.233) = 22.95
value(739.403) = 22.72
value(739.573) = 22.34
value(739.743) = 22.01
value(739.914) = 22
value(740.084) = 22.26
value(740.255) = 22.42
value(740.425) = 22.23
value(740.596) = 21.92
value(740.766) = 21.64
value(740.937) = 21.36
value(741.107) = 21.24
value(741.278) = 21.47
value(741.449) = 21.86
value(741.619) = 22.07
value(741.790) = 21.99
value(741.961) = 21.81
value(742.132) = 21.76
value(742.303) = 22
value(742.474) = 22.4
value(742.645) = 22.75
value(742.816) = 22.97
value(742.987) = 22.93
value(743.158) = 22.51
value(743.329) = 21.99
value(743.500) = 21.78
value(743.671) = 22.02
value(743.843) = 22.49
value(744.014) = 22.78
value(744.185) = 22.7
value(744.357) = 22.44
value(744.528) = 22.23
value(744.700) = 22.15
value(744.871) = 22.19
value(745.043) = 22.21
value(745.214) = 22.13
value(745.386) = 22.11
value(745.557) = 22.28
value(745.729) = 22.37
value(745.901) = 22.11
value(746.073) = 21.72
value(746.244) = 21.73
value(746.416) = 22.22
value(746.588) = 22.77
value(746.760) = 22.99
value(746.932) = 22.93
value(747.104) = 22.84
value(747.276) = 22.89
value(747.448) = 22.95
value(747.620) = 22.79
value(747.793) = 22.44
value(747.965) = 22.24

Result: 1.36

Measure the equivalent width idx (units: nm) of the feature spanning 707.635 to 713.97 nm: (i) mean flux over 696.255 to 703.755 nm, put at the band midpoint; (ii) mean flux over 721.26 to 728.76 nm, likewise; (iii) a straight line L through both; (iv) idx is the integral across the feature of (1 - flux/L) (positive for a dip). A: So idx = 0.83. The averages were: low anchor 17.2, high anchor 17.7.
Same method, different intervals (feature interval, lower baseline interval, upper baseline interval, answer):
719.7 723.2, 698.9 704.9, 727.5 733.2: 0.537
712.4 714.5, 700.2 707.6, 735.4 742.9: 0.653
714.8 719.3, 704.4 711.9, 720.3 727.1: 0.491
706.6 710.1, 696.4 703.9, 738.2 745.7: 0.451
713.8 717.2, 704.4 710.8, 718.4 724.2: 0.449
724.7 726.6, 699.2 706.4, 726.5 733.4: 0.036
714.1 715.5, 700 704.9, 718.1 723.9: 0.257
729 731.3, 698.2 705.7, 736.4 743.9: 0.101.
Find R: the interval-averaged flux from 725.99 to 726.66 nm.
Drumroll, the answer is 18.6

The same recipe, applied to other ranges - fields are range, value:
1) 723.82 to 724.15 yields 17.4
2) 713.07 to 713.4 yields 12.4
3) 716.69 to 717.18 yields 15.3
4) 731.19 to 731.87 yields 15.2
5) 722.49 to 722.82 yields 16.5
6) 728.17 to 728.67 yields 18.8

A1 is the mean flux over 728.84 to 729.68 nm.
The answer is 19.6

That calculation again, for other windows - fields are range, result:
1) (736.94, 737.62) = 20.7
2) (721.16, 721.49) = 15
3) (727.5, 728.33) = 19.1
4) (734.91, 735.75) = 20.2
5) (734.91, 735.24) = 20.5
